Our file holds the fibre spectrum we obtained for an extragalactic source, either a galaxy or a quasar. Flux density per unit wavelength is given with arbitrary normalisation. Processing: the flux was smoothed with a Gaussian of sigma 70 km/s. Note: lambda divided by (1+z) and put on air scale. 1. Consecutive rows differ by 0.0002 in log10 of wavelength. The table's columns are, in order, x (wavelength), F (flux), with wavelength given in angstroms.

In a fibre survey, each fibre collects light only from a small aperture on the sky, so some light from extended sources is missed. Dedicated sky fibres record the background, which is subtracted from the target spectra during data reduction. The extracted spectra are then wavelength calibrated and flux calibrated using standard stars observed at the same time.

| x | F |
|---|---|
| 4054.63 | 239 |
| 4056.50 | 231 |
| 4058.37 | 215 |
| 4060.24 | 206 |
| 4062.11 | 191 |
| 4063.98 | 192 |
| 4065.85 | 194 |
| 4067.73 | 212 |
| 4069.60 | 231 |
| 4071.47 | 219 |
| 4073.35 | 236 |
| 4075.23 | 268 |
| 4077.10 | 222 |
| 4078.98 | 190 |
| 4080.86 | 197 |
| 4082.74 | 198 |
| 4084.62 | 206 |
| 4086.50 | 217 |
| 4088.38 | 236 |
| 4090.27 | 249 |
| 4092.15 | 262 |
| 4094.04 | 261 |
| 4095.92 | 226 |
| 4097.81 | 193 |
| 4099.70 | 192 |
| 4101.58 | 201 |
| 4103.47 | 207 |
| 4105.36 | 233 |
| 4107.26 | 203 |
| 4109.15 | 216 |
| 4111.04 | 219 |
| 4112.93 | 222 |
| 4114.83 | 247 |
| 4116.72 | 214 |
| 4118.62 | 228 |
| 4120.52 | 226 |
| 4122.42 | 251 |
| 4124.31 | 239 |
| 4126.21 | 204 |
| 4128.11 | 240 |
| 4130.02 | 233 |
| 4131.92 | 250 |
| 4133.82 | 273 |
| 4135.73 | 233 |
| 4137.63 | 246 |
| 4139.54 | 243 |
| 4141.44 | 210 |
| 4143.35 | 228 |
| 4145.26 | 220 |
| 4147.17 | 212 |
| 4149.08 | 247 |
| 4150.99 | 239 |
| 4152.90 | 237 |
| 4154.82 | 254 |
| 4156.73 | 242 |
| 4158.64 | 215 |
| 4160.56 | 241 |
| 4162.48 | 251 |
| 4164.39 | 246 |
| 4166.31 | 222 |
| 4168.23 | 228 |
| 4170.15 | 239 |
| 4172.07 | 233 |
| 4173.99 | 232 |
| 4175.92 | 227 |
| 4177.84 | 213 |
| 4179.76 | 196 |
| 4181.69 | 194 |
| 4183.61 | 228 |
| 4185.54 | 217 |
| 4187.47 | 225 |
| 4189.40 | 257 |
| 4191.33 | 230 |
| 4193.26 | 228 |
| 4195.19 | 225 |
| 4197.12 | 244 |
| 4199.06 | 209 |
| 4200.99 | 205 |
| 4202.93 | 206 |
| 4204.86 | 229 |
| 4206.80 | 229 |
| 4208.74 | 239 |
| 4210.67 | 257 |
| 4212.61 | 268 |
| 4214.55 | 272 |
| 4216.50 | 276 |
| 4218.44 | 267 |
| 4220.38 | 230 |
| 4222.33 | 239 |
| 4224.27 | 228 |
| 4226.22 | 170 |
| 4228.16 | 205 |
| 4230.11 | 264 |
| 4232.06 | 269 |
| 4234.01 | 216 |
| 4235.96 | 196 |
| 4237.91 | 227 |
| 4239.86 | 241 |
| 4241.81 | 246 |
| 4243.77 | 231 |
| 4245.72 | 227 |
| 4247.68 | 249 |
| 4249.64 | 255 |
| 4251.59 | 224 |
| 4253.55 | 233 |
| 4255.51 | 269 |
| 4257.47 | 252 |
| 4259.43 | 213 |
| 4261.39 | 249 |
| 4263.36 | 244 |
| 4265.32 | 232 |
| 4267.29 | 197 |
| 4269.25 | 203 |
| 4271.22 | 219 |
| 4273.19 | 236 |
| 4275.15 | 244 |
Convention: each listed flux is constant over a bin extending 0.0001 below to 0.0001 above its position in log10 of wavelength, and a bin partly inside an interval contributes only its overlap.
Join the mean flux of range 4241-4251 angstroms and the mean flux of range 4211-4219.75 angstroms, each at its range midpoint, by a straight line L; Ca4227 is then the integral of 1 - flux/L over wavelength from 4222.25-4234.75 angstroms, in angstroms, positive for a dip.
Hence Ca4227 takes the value 1.4 angstroms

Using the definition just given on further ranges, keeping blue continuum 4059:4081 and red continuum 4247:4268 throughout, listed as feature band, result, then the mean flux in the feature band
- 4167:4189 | 0.6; 222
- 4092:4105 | -0.1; 218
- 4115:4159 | -2.4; 235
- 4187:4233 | -0.9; 236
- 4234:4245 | 0.4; 227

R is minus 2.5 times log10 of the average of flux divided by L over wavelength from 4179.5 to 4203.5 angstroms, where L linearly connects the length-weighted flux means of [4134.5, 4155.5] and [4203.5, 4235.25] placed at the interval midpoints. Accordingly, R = 0.08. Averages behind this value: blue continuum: 234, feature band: 221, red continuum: 240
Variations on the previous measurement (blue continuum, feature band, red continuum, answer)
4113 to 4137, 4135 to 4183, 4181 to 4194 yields 0.00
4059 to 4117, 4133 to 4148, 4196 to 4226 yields -0.03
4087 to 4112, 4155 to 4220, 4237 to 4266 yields 0.00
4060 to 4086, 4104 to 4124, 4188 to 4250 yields -0.04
